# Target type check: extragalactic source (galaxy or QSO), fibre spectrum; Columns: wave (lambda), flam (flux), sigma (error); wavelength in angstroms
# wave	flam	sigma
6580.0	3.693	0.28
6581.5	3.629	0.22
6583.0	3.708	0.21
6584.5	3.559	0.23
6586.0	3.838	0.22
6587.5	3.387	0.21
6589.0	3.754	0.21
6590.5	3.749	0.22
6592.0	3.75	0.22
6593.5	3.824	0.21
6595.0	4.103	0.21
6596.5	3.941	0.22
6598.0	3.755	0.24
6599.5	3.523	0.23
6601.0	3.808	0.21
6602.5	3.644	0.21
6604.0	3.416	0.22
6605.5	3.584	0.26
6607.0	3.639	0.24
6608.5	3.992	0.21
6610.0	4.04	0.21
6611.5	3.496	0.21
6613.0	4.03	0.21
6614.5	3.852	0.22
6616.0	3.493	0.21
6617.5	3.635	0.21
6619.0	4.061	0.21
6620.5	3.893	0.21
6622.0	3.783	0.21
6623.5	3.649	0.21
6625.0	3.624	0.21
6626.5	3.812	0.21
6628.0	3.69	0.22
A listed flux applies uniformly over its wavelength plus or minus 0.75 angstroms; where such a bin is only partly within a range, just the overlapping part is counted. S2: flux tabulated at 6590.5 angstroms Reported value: 3.749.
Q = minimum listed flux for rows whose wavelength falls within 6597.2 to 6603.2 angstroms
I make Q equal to 3.523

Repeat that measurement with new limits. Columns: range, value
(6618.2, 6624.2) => 3.649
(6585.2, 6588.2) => 3.387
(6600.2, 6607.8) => 3.416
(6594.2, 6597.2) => 3.941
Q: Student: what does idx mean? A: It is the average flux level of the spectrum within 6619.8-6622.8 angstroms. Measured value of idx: 3.83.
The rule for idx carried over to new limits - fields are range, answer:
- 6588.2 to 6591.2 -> 3.75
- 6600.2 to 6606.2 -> 3.61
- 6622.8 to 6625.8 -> 3.64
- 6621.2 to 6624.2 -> 3.72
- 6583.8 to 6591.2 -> 3.66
